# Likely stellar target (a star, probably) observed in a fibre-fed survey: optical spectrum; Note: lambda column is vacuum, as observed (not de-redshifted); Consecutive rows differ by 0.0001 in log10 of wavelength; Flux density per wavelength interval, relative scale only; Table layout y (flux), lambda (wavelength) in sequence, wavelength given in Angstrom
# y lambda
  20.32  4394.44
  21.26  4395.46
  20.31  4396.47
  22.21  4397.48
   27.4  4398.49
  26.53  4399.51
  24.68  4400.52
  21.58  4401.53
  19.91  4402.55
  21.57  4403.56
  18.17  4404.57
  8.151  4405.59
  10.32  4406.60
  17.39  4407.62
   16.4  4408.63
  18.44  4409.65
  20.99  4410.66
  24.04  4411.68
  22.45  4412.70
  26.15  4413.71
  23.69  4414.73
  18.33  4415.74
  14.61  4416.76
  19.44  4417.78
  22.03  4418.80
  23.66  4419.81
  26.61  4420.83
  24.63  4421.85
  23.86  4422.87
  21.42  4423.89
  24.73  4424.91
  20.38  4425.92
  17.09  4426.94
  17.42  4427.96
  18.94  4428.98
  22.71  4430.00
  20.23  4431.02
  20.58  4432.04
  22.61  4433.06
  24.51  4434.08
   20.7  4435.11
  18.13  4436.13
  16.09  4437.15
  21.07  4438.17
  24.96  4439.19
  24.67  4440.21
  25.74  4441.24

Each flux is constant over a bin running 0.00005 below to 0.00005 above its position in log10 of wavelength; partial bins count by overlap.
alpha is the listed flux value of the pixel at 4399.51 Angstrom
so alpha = 26.53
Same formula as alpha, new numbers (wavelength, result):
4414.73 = 23.69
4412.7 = 22.45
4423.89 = 21.42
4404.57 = 18.17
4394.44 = 20.32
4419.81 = 23.66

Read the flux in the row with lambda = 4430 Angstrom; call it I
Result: 22.71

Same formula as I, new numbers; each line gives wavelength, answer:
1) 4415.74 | 18.33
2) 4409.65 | 18.44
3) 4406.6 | 10.32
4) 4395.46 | 21.26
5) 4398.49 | 27.4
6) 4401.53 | 21.58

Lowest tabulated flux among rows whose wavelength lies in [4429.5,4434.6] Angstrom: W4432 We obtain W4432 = 20.23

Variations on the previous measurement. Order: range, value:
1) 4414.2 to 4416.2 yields 18.33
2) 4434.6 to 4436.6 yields 18.13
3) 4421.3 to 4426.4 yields 20.38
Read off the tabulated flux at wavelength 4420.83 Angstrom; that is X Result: 26.61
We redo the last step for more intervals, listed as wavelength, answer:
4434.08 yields 24.51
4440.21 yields 24.67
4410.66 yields 20.99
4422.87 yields 23.86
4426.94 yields 17.09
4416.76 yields 14.61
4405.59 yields 8.151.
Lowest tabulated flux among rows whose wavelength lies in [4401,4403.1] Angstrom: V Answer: 19.91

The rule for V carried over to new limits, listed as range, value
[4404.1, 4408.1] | 8.151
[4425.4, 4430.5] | 17.09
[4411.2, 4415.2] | 22.45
